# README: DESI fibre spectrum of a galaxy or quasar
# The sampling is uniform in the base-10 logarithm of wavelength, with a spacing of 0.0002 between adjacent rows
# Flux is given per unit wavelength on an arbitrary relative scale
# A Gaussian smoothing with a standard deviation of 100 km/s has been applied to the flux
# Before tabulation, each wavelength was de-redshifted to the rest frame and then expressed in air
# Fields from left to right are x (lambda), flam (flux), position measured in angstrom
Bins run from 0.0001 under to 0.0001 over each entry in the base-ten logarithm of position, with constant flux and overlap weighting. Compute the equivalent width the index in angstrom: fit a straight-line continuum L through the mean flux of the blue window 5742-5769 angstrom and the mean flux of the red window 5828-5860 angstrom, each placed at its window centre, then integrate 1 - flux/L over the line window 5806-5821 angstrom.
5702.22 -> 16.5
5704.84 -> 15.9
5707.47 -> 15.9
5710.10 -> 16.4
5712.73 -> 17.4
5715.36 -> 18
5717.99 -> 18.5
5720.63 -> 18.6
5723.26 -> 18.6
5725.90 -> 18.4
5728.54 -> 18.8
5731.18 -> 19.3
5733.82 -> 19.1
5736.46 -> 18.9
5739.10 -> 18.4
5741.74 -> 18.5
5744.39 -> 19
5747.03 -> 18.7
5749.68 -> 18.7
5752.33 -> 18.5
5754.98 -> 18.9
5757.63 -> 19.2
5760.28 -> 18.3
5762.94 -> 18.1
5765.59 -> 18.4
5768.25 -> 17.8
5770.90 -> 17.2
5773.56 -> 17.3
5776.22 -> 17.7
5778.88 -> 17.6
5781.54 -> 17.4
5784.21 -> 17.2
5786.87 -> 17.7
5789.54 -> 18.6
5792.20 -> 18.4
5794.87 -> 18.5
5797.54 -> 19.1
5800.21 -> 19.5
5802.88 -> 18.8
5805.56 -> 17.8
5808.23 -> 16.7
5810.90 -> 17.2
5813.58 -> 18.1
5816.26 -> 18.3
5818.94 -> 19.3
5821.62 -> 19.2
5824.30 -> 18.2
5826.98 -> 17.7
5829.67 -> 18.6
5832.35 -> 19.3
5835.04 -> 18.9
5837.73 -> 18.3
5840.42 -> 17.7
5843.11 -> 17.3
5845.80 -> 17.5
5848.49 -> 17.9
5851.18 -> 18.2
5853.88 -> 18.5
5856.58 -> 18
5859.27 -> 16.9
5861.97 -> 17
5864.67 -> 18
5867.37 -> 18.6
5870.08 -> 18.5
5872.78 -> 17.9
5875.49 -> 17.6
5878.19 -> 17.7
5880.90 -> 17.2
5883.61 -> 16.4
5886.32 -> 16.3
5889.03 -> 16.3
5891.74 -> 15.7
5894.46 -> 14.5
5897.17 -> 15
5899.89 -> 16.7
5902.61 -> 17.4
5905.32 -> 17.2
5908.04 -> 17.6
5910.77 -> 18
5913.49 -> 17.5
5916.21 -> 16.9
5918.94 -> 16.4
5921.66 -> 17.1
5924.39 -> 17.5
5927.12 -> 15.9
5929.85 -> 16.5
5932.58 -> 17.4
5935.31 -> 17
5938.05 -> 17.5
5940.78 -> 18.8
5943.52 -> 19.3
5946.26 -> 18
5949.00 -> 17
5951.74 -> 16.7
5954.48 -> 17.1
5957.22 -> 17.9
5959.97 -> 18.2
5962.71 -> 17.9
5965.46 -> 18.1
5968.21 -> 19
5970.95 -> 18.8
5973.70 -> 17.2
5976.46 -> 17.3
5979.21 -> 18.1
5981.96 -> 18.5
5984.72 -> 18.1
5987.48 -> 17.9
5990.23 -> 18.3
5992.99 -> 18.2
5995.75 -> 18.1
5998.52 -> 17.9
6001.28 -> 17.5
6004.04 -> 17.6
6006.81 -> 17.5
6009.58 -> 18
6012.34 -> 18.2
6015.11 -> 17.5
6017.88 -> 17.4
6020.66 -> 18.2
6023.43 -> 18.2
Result 0.2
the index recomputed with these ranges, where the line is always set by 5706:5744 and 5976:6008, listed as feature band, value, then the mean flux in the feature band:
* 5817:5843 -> -0.59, 18.5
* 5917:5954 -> 1.42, 17.3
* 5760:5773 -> 0.20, 17.9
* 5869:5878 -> 0.06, 18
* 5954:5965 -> 0.07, 17.9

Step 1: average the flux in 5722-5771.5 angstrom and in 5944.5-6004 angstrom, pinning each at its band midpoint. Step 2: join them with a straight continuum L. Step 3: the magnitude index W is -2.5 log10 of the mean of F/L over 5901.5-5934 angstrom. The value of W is 0.06 mag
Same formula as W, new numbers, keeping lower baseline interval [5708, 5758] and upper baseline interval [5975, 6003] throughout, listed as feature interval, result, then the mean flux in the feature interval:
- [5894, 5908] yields 0.11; 16.4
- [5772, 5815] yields 0.02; 18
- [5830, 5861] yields 0.01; 18.1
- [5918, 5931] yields 0.09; 16.7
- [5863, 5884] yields 0.03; 17.8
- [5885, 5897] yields 0.16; 15.6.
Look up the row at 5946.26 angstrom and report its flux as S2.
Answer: 18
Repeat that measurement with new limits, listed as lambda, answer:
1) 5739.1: 18.4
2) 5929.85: 16.5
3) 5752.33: 18.5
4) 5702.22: 16.5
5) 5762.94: 18.1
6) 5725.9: 18.4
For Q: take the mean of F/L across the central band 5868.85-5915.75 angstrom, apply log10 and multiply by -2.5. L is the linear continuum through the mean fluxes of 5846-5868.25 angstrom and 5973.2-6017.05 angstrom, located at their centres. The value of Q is 0.06 mag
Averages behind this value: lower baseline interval 17.9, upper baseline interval 17.9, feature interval 16.9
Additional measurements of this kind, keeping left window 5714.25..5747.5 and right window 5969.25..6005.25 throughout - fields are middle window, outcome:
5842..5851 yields 0.04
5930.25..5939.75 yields 0.05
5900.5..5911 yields 0.05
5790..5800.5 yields -0.02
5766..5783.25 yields 0.06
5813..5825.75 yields -0.01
